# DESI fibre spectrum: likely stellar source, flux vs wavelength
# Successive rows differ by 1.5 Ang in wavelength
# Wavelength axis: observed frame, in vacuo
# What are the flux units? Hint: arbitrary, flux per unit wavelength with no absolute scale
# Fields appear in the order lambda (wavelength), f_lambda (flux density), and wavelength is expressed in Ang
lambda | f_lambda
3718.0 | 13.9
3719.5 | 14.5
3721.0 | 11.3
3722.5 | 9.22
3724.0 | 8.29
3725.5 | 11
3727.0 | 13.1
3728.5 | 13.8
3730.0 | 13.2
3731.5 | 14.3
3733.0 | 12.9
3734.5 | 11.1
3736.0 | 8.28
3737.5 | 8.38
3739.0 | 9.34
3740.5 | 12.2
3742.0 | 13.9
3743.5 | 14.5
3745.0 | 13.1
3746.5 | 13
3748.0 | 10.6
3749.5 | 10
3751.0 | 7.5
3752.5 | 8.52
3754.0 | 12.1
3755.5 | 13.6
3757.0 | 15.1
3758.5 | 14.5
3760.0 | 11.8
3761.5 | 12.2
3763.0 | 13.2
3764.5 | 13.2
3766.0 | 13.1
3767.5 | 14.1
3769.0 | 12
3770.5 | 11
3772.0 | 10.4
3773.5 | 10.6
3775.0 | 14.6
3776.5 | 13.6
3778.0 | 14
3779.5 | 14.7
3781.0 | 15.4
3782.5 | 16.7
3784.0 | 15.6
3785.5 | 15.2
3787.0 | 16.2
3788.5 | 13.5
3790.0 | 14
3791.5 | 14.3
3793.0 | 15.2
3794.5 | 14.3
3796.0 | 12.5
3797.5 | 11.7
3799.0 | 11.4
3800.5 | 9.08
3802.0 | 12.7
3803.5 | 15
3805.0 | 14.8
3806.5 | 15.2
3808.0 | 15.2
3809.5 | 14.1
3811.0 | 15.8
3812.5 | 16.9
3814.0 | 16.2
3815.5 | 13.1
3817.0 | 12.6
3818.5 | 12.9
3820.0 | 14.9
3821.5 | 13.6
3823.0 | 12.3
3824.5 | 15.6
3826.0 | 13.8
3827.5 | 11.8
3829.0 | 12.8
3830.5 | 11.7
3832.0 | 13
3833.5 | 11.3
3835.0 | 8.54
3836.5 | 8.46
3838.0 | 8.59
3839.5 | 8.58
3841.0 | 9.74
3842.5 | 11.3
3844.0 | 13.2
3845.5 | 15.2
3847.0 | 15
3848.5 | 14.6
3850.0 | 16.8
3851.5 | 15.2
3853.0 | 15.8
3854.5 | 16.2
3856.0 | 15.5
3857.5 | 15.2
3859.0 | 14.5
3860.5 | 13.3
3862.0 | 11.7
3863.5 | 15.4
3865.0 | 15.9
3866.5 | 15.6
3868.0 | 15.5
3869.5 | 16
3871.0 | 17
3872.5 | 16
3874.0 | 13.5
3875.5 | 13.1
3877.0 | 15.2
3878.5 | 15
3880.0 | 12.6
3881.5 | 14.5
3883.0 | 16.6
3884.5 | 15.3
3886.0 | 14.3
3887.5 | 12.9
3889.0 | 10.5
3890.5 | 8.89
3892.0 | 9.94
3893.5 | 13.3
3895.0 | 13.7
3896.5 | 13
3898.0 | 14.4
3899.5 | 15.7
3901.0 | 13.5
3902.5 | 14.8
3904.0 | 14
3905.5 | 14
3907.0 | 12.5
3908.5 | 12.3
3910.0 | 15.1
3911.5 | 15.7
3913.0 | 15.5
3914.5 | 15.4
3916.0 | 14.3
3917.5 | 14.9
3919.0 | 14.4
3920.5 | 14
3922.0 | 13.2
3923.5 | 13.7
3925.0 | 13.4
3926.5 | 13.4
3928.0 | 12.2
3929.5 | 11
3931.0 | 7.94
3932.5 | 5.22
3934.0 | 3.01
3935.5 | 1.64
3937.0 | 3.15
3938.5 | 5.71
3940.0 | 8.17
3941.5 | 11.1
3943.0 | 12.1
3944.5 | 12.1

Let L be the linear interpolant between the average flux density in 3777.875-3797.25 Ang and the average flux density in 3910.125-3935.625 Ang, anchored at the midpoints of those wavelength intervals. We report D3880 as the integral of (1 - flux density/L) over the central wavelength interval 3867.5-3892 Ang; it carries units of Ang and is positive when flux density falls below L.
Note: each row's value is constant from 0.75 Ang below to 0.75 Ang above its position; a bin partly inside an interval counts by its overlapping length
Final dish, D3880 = -2.18 Ang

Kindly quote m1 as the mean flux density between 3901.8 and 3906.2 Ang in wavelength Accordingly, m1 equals 14.3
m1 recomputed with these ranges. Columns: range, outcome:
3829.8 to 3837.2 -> 10.6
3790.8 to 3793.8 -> 14.8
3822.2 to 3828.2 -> 13.4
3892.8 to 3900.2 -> 14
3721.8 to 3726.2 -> 9.49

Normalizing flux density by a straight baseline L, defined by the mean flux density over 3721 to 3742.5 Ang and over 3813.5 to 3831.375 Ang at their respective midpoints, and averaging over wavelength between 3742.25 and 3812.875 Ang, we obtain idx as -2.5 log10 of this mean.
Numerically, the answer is -0.077 mag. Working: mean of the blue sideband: 11.3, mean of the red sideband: 13.4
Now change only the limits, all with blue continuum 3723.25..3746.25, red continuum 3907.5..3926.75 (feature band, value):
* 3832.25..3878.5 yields -0.02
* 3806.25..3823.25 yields -0.12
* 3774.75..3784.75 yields -0.20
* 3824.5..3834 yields 0.03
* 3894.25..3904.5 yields -0.01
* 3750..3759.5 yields 0.03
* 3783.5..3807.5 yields -0.09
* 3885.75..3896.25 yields 0.17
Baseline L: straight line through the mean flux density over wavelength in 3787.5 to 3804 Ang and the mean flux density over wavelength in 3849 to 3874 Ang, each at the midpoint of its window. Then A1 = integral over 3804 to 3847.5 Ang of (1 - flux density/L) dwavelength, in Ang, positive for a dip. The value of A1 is 3.3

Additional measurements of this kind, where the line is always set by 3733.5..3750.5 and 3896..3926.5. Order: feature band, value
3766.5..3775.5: -0.23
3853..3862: -1.01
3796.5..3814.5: -2.30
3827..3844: 2.97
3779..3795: -3.96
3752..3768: -1.82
